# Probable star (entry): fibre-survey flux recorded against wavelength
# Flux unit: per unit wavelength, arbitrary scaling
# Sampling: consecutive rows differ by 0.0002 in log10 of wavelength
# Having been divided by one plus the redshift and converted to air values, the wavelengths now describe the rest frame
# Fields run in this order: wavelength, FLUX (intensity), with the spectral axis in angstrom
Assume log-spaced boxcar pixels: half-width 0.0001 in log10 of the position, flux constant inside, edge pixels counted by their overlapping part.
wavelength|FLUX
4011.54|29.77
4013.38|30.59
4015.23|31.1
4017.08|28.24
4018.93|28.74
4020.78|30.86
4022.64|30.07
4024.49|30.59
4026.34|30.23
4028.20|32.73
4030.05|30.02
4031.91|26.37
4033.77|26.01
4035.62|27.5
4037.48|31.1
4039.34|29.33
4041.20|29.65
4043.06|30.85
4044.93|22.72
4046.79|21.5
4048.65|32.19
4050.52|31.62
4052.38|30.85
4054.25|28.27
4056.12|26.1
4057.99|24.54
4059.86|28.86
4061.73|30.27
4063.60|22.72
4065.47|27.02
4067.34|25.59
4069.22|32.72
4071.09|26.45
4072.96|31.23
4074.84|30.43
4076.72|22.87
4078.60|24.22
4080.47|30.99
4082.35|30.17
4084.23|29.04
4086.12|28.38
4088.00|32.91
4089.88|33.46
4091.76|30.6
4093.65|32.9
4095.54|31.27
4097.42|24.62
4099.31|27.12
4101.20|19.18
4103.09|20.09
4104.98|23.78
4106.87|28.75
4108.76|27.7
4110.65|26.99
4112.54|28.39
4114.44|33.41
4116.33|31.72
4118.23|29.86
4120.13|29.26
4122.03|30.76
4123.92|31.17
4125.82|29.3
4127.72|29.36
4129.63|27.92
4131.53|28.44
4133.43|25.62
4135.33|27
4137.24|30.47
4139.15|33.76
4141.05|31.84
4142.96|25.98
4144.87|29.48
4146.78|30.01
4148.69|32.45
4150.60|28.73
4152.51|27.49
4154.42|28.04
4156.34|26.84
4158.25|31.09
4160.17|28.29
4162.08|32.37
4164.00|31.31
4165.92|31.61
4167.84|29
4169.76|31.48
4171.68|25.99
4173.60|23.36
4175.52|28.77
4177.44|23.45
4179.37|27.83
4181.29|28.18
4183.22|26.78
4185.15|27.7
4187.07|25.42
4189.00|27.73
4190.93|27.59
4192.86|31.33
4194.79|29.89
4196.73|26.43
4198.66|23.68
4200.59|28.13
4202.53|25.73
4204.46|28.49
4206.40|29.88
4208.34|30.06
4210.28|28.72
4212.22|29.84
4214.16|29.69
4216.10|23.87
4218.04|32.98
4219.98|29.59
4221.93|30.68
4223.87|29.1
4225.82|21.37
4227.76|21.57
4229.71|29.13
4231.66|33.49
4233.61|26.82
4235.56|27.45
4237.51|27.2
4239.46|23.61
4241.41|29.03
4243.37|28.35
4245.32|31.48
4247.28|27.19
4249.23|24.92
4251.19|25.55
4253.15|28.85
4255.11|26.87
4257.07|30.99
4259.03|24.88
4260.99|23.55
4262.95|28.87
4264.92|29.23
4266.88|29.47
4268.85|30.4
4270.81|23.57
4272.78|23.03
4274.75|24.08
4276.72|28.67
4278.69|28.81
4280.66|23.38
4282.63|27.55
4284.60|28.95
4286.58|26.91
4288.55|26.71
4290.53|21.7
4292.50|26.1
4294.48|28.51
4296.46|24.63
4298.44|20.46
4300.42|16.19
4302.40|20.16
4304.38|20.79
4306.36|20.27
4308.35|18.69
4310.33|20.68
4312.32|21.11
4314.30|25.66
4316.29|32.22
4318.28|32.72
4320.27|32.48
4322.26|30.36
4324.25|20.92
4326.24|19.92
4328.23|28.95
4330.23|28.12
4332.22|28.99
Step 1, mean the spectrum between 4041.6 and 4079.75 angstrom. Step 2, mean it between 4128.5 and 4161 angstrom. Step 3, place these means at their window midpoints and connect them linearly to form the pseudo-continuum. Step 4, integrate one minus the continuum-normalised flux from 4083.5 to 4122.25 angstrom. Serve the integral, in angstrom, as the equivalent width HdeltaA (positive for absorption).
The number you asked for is -0.3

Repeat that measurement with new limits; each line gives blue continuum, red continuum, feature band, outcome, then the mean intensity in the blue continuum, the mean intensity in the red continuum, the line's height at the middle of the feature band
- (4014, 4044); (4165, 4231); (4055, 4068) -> 1.2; 29.6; 27.8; 29.2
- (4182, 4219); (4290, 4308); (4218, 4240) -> -1.1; 28.1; 22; 26.3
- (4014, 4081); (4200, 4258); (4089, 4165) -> -1.8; 28.5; 28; 28.3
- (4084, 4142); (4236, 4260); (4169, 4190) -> 0.9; 28.9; 27.4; 28.2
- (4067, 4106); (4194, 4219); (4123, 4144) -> -0.8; 28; 28.2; 28.1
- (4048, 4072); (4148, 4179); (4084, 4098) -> -1.1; 28.2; 28.7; 28.4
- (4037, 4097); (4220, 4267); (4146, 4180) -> -0.9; 28.7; 27.5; 28.1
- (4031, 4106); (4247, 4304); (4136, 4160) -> -2.2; 27.9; 25.8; 27.1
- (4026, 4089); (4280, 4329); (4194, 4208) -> -0.7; 28.4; 24.6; 26.2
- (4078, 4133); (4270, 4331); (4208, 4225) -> -1.8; 28.7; 24.9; 26.5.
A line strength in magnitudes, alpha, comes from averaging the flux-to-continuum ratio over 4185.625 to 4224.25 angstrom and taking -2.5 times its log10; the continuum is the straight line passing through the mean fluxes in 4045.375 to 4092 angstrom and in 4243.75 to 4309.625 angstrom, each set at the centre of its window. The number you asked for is -0.076 mag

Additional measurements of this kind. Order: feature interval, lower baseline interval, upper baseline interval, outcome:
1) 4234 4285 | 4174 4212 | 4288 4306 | -0.114 mag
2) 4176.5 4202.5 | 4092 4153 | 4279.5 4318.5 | -0.013 mag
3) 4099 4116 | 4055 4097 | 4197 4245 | 0.087 mag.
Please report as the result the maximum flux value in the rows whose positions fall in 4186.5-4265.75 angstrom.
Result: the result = 33.49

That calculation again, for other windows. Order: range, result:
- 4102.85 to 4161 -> 33.76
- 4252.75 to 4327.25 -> 32.72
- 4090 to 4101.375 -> 32.9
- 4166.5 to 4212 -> 31.48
